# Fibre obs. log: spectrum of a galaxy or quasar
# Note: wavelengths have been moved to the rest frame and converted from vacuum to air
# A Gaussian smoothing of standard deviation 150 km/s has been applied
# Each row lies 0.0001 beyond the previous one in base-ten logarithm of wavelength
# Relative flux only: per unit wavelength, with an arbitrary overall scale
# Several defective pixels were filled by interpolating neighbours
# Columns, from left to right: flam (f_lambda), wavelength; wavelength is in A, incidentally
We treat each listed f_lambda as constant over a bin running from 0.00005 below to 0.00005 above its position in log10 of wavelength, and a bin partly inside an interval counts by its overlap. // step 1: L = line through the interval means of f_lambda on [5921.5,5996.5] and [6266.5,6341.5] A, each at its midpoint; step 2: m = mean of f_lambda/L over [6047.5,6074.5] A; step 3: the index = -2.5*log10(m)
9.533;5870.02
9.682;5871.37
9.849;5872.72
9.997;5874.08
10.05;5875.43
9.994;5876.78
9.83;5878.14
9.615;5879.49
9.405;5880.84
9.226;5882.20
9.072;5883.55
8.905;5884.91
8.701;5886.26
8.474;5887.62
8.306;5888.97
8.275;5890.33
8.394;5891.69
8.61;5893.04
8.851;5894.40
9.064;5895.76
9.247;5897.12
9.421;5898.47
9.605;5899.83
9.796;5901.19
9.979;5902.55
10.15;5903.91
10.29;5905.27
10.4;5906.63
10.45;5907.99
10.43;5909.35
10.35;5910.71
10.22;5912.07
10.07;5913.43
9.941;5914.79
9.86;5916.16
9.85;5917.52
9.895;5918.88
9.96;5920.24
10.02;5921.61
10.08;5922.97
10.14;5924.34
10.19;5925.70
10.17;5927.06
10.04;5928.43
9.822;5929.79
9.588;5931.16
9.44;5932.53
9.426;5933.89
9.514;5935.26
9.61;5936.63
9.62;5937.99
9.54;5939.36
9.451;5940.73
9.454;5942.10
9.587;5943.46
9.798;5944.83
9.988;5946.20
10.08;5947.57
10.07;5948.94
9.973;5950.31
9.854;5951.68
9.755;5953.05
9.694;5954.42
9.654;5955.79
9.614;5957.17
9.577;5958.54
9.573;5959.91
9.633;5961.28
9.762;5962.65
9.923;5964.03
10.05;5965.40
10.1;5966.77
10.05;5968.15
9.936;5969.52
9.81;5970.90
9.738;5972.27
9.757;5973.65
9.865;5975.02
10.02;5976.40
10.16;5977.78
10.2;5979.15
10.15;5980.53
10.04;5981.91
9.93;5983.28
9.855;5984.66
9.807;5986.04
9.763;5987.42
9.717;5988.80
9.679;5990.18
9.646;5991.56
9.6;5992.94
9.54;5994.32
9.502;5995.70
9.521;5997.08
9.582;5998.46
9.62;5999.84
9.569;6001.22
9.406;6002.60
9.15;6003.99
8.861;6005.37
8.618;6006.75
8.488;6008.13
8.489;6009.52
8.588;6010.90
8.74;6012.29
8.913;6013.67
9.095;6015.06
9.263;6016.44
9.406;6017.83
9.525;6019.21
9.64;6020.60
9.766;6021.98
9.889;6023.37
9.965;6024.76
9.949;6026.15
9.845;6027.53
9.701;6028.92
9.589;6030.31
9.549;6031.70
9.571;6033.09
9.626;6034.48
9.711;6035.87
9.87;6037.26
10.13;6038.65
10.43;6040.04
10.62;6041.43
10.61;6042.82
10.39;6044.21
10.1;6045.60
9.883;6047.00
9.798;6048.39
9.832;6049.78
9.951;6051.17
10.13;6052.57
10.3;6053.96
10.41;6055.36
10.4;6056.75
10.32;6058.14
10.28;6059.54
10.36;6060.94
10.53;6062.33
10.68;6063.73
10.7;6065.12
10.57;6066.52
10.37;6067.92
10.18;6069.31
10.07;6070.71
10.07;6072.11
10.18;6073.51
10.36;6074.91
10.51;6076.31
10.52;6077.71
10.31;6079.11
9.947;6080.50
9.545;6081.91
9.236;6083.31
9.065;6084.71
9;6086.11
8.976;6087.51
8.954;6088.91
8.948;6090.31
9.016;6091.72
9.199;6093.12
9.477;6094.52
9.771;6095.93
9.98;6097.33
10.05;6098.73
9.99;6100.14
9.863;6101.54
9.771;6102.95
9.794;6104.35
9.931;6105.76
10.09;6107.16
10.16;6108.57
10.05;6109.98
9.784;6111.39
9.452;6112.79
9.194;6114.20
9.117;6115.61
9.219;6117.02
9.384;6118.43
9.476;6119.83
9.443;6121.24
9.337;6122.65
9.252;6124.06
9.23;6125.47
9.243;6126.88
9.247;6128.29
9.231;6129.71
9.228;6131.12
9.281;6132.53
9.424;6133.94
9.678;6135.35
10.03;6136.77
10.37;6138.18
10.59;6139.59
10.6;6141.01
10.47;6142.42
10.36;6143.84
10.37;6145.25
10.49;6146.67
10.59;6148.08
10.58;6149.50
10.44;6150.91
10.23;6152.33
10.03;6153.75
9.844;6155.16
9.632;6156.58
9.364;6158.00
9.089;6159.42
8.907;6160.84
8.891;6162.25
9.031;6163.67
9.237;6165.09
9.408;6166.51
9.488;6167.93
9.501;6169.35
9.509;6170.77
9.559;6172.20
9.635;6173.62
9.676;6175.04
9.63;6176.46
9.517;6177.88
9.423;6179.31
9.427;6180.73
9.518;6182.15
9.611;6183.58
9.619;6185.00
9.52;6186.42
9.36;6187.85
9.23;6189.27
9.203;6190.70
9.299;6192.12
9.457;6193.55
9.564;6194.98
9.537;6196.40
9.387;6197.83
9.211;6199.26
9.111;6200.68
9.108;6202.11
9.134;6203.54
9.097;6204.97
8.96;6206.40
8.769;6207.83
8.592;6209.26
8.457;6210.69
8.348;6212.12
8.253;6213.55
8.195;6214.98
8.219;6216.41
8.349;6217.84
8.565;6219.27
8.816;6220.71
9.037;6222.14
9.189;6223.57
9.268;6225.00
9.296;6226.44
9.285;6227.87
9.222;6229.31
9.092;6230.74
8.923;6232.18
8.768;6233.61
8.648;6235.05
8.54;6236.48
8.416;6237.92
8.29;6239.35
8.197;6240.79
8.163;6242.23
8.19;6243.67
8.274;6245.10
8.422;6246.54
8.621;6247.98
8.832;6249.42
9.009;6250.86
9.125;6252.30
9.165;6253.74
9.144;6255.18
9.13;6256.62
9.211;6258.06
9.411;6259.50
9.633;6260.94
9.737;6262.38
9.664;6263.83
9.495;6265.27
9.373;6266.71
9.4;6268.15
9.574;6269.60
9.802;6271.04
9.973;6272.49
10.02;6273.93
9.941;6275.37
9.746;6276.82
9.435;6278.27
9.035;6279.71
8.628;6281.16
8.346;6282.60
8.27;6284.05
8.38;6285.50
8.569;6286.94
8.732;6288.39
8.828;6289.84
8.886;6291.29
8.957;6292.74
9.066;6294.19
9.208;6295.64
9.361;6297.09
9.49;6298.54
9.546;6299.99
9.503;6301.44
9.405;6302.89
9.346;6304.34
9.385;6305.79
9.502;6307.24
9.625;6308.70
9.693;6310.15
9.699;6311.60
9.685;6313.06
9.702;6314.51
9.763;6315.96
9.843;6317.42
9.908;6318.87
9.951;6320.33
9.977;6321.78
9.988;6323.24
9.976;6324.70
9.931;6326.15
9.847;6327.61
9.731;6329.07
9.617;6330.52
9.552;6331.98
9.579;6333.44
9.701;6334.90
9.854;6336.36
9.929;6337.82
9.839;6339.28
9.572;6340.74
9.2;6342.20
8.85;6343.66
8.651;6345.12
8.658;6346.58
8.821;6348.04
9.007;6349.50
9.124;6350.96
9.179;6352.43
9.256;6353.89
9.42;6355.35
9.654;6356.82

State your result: -0.061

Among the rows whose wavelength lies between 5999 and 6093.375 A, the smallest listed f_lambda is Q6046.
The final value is 8.488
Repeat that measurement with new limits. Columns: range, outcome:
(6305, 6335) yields 9.385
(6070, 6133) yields 8.948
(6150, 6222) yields 8.195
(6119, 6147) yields 9.228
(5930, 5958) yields 9.426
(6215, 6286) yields 8.163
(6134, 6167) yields 8.891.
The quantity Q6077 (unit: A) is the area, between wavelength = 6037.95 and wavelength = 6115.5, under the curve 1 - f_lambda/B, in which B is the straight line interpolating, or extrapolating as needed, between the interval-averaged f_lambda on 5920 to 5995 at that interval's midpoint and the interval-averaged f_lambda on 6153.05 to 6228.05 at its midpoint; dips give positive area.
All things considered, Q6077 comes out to -3.8 A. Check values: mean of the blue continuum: 9.82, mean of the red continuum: 9.19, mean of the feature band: 9.96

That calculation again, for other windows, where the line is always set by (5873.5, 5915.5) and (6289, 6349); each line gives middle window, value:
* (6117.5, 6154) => -1.37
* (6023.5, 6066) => -2.66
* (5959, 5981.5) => -0.95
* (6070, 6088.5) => -0.59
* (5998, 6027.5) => 0.74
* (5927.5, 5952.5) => -0.53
